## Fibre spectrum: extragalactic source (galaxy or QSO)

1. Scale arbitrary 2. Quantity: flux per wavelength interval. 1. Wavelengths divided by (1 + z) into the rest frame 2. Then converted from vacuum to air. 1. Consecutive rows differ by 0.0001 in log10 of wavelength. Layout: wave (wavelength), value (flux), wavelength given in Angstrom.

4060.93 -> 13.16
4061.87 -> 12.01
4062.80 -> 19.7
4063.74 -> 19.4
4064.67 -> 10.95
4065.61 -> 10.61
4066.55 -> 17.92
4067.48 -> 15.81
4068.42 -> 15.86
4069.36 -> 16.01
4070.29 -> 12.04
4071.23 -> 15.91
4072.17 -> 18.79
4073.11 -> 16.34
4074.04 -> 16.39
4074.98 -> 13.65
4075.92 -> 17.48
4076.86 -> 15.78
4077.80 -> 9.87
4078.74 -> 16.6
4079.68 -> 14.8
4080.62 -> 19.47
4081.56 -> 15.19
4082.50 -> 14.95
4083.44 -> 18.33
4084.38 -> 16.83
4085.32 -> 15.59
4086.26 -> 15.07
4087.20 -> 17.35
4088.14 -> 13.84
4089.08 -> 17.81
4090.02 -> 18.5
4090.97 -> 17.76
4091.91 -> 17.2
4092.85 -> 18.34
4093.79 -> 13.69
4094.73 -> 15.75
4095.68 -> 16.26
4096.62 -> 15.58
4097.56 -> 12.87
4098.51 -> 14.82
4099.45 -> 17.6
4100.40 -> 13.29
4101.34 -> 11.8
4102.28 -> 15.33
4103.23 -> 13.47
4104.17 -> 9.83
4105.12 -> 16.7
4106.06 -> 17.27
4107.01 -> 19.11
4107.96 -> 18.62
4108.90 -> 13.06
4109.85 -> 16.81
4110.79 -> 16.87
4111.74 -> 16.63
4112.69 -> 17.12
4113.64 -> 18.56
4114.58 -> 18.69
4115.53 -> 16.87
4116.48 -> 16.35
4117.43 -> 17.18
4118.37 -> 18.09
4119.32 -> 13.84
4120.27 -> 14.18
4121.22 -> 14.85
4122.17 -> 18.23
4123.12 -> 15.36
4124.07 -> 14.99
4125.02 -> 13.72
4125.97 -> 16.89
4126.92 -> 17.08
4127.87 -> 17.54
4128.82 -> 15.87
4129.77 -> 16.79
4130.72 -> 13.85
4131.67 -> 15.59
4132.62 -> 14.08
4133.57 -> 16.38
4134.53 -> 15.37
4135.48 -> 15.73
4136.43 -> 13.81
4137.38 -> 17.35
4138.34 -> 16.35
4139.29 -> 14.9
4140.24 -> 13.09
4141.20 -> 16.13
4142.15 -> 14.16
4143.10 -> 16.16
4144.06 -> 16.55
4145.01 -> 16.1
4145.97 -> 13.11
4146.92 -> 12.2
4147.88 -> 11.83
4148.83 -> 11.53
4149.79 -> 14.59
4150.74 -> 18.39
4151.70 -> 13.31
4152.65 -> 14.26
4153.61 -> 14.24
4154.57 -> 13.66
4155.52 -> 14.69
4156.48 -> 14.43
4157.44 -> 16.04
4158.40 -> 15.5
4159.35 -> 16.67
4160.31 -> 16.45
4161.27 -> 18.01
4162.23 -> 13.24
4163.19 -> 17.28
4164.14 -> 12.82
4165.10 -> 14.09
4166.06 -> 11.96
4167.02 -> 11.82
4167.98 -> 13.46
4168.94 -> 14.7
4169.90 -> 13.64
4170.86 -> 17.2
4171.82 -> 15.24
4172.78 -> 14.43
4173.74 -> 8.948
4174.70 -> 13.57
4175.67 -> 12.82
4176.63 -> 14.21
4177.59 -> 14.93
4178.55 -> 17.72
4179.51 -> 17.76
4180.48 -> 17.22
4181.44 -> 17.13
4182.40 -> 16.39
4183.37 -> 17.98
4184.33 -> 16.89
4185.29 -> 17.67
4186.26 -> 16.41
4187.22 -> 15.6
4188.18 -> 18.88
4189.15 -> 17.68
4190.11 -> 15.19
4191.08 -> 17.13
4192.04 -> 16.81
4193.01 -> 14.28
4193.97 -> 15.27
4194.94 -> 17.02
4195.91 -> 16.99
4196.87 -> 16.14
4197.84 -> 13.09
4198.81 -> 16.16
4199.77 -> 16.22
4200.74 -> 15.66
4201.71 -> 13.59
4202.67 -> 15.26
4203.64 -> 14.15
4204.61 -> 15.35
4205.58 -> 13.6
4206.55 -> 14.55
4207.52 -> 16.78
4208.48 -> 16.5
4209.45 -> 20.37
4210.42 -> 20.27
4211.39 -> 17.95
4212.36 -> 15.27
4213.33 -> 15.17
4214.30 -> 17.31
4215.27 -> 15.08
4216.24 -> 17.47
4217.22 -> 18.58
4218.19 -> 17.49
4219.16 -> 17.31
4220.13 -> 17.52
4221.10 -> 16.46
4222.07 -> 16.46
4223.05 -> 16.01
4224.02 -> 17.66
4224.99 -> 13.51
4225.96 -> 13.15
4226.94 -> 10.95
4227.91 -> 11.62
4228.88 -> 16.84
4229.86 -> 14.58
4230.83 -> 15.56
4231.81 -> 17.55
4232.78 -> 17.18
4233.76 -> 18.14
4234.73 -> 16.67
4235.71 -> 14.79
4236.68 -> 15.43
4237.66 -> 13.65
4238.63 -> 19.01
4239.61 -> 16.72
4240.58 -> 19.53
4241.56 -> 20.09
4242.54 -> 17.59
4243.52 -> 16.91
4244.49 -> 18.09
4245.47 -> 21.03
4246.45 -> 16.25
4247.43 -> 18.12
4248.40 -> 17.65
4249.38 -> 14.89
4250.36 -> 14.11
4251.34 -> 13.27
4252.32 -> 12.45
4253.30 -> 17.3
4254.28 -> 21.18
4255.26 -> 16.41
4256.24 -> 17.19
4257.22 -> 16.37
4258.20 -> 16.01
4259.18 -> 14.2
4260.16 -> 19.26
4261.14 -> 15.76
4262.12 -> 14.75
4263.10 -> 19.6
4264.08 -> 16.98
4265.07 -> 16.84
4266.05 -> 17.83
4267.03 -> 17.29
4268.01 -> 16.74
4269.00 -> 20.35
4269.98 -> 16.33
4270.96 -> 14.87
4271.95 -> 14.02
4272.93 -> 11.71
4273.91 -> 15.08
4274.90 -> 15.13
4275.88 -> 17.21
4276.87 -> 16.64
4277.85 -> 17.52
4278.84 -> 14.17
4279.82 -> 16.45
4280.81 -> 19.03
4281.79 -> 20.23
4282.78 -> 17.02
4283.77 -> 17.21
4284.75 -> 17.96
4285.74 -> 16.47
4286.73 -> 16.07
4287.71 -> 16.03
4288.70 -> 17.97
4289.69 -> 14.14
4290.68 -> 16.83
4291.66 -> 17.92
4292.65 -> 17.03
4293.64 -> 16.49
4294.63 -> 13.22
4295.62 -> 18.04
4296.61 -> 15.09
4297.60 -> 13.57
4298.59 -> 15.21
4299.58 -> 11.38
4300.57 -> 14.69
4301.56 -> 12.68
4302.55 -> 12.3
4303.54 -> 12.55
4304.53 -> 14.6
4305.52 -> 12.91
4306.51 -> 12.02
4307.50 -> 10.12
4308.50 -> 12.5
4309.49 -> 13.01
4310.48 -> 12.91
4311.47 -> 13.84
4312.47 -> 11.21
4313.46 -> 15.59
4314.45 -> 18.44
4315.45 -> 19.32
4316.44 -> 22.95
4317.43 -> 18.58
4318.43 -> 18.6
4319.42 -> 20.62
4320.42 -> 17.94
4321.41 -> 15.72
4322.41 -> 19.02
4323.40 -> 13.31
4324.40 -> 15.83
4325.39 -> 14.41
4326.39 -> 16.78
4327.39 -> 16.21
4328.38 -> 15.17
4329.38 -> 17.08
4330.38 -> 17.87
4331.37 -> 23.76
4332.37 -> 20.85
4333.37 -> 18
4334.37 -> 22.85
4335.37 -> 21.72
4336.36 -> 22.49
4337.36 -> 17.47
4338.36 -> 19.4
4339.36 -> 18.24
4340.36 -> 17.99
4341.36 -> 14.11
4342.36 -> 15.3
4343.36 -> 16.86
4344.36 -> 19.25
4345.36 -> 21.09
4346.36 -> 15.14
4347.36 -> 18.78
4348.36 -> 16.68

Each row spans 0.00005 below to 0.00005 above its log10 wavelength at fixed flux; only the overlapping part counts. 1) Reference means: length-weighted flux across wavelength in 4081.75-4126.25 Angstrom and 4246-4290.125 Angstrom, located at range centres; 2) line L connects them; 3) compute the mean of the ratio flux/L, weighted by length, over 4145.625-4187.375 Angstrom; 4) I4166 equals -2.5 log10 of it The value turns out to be 0.092 mag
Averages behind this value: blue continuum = 16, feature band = 14.9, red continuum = 16.5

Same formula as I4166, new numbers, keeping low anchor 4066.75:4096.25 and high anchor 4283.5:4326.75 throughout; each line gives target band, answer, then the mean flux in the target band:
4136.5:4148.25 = 0.08 mag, 14.8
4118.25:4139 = 0.02 mag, 15.7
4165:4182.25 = 0.09 mag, 14.5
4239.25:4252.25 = -0.10 mag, 17.1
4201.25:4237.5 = -0.02 mag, 16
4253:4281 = -0.07 mag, 16.6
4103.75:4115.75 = -0.04 mag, 16.6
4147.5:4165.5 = 0.07 mag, 14.8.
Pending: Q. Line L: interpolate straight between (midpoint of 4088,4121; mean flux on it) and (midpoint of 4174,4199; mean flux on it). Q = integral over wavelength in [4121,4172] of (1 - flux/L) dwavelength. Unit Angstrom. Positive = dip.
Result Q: 3.3 Angstrom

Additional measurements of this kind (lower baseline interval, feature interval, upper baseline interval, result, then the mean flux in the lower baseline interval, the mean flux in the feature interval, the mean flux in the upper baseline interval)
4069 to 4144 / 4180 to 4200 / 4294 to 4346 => -0.5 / 15.8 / 16.5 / 16.4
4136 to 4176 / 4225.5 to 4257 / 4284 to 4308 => -3.6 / 14.5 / 16.4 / 14.8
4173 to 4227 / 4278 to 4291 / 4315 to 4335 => 0.5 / 16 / 16.9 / 18.3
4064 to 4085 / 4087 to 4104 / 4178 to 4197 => 0.2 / 15.5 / 15.5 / 16.8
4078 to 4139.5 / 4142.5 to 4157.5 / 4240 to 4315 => 1.5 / 16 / 14.4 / 15.9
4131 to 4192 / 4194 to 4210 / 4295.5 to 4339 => -0.3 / 15.2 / 15.7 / 16.3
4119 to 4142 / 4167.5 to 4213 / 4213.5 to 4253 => 0.4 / 15.5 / 15.8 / 16.3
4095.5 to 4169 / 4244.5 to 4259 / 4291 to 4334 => -0.9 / 15.3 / 16.6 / 15.8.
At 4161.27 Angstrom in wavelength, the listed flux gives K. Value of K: 18.01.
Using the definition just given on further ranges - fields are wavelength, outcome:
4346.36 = 15.14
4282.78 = 17.02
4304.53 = 14.6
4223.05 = 16.01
